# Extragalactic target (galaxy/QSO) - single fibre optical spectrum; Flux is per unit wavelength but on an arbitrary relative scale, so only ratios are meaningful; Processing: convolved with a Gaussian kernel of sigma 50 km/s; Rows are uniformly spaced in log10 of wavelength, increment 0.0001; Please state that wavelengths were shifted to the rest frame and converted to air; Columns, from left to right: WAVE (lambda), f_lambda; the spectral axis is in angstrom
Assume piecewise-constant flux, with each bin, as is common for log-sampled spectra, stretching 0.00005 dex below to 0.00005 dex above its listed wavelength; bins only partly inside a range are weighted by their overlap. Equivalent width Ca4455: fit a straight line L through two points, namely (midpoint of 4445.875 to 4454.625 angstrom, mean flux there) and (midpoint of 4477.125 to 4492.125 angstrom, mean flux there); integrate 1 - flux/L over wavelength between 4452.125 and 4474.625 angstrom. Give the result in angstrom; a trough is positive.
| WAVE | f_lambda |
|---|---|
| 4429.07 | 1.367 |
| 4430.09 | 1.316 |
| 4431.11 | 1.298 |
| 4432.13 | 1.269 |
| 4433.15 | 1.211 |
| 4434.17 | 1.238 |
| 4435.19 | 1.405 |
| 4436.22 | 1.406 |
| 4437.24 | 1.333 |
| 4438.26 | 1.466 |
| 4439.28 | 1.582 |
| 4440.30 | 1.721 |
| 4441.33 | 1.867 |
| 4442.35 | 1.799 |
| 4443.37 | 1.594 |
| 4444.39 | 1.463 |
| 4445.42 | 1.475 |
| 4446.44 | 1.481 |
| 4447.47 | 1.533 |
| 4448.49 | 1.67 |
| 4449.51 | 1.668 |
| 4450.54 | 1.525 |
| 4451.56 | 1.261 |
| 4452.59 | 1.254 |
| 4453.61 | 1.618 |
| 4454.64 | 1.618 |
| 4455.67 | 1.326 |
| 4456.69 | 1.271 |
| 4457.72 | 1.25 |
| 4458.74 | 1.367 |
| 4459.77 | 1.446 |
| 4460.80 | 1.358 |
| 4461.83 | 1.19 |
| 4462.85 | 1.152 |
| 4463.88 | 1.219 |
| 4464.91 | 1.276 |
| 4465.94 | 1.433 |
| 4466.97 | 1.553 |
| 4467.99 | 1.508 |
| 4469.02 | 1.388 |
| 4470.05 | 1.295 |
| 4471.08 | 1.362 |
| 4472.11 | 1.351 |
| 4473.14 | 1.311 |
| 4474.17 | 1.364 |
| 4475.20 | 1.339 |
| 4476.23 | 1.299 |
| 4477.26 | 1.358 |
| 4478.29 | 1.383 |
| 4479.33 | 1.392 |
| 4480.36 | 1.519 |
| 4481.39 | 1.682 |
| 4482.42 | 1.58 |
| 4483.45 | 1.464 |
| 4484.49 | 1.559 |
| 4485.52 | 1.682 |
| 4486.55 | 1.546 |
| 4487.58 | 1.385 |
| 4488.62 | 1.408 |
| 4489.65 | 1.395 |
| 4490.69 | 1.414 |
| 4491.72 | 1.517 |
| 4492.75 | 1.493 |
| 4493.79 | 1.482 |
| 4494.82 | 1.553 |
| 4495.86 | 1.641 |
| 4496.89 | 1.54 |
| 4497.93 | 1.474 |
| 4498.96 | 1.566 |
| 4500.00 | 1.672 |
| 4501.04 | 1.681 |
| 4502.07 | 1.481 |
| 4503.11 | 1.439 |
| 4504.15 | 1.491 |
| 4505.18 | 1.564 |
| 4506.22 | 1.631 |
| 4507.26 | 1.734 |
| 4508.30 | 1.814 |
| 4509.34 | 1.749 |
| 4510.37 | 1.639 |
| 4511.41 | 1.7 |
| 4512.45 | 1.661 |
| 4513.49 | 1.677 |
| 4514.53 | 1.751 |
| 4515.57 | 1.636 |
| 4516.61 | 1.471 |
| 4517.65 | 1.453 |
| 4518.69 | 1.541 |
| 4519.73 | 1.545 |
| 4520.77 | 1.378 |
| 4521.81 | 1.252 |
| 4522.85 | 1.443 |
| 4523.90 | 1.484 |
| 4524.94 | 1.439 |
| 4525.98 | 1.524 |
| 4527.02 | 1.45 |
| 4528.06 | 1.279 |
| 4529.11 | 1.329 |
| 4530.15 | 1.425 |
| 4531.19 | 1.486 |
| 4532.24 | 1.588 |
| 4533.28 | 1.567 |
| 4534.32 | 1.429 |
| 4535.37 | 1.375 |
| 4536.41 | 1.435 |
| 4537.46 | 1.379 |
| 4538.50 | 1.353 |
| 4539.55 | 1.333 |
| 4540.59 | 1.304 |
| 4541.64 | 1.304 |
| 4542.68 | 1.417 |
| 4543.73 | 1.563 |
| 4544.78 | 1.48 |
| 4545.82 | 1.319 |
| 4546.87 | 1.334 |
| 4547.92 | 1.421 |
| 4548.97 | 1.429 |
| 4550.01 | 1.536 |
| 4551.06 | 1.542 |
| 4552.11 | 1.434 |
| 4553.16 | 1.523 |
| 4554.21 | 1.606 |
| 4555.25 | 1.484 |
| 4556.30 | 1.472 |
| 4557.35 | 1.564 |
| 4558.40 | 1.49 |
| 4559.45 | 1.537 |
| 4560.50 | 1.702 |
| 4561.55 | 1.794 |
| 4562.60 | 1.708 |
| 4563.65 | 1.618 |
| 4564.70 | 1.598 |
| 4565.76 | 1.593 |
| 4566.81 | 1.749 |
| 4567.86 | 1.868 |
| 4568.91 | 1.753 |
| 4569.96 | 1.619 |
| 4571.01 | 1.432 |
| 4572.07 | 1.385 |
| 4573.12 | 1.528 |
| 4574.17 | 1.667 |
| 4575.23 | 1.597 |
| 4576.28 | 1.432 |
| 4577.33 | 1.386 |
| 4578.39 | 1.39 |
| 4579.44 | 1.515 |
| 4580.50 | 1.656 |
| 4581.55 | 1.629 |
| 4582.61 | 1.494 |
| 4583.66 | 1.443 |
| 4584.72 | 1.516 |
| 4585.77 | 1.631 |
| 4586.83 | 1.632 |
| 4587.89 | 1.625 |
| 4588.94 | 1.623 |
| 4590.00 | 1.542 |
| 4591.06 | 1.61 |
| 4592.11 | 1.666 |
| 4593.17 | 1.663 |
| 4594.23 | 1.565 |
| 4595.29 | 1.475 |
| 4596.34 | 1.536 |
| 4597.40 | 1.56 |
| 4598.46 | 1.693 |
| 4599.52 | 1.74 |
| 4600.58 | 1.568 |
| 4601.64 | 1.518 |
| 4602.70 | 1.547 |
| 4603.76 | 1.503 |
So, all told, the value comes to 2.1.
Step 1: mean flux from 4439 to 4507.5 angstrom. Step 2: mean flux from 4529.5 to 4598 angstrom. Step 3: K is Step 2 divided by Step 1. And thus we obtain 1.0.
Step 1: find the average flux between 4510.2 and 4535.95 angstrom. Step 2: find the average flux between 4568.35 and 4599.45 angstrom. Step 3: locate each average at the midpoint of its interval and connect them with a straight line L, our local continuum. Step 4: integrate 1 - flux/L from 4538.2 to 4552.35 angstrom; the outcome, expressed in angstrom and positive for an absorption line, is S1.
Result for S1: 1.02 angstrom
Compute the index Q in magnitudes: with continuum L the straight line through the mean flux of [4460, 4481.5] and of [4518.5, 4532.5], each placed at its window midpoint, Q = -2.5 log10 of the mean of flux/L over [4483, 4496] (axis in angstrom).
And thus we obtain -0.08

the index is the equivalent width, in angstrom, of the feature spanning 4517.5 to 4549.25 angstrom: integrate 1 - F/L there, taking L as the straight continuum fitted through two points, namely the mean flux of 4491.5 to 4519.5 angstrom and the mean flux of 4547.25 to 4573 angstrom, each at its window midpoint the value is 3.3 angstrom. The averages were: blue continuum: 1.59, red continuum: 1.58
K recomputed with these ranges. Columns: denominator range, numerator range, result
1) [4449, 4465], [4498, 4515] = 1.20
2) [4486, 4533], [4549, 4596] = 1.03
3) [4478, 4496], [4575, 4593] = 1.03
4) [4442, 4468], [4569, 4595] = 1.09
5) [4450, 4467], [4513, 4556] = 1.08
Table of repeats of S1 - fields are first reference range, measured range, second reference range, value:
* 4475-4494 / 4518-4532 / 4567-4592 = 0.7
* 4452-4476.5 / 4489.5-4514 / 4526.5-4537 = -3.3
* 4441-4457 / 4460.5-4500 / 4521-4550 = 1.3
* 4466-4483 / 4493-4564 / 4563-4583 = -0.6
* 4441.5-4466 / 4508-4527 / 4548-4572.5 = -0.5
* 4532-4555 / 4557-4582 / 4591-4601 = -1.2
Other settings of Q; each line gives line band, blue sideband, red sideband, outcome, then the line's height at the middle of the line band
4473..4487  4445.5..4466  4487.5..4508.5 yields 0.010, 1.48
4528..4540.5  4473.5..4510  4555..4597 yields 0.099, 1.55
